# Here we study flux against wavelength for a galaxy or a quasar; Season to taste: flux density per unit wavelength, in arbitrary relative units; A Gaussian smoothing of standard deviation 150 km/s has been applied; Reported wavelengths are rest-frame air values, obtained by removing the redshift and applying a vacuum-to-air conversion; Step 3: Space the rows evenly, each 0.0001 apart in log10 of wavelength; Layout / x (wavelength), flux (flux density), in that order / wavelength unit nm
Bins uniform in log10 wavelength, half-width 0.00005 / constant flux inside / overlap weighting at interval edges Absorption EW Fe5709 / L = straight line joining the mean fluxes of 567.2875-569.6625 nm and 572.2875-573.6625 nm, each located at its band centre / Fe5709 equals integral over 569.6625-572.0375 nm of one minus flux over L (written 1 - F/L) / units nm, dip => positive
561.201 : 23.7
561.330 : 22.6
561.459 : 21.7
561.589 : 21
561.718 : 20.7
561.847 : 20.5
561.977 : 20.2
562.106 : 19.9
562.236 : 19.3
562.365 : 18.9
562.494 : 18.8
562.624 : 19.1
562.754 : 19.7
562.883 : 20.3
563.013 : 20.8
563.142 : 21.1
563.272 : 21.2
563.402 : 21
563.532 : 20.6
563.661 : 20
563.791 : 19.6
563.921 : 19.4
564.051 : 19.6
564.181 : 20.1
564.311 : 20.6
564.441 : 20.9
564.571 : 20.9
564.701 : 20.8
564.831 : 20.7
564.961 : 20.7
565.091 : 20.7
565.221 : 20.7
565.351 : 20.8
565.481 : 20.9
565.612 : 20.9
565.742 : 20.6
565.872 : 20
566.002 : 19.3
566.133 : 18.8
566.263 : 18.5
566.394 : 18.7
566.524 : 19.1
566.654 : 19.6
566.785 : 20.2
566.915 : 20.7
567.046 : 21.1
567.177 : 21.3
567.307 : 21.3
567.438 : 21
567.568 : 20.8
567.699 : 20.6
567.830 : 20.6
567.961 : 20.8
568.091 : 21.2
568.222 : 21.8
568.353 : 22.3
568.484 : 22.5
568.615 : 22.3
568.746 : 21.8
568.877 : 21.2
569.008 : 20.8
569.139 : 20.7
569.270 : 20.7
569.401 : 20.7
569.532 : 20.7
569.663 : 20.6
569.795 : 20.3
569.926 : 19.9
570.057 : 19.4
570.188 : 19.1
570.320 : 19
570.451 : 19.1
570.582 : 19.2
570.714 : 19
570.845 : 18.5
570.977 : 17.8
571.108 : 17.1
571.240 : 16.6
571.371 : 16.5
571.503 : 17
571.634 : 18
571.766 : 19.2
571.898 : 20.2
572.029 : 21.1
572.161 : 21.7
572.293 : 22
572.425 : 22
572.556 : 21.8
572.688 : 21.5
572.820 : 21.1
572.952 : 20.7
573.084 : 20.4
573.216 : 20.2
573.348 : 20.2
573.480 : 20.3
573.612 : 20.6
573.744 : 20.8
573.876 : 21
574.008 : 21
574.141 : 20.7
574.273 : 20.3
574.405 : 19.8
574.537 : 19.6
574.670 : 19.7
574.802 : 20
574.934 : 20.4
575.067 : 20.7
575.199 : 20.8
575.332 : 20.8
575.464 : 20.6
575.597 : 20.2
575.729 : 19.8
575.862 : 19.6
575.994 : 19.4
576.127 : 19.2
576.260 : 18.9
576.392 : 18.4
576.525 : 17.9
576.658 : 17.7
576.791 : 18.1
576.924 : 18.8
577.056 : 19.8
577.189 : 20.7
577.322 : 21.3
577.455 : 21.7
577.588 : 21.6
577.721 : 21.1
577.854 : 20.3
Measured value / 0.26 nm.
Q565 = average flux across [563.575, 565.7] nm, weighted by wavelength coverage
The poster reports 20.5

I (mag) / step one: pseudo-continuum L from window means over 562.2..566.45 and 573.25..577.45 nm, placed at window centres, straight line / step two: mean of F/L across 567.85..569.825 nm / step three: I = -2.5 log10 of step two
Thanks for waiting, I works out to -0.06 mag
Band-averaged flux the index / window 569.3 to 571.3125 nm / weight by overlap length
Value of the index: 19.2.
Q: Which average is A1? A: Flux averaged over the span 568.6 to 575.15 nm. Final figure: 20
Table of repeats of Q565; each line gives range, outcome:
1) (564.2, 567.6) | 20.4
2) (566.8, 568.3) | 21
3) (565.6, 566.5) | 19.5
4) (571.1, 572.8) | 19.7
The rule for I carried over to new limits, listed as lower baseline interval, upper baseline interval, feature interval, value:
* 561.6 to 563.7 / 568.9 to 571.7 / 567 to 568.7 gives -0.102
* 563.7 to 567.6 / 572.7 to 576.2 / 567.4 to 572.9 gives 0.005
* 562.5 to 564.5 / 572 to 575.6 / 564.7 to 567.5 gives 0.003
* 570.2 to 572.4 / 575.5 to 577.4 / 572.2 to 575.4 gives -0.086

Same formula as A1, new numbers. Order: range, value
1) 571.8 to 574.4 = 20.9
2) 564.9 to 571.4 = 20.1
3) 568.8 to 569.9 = 20.7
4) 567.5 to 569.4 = 21.3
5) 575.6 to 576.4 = 19.4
